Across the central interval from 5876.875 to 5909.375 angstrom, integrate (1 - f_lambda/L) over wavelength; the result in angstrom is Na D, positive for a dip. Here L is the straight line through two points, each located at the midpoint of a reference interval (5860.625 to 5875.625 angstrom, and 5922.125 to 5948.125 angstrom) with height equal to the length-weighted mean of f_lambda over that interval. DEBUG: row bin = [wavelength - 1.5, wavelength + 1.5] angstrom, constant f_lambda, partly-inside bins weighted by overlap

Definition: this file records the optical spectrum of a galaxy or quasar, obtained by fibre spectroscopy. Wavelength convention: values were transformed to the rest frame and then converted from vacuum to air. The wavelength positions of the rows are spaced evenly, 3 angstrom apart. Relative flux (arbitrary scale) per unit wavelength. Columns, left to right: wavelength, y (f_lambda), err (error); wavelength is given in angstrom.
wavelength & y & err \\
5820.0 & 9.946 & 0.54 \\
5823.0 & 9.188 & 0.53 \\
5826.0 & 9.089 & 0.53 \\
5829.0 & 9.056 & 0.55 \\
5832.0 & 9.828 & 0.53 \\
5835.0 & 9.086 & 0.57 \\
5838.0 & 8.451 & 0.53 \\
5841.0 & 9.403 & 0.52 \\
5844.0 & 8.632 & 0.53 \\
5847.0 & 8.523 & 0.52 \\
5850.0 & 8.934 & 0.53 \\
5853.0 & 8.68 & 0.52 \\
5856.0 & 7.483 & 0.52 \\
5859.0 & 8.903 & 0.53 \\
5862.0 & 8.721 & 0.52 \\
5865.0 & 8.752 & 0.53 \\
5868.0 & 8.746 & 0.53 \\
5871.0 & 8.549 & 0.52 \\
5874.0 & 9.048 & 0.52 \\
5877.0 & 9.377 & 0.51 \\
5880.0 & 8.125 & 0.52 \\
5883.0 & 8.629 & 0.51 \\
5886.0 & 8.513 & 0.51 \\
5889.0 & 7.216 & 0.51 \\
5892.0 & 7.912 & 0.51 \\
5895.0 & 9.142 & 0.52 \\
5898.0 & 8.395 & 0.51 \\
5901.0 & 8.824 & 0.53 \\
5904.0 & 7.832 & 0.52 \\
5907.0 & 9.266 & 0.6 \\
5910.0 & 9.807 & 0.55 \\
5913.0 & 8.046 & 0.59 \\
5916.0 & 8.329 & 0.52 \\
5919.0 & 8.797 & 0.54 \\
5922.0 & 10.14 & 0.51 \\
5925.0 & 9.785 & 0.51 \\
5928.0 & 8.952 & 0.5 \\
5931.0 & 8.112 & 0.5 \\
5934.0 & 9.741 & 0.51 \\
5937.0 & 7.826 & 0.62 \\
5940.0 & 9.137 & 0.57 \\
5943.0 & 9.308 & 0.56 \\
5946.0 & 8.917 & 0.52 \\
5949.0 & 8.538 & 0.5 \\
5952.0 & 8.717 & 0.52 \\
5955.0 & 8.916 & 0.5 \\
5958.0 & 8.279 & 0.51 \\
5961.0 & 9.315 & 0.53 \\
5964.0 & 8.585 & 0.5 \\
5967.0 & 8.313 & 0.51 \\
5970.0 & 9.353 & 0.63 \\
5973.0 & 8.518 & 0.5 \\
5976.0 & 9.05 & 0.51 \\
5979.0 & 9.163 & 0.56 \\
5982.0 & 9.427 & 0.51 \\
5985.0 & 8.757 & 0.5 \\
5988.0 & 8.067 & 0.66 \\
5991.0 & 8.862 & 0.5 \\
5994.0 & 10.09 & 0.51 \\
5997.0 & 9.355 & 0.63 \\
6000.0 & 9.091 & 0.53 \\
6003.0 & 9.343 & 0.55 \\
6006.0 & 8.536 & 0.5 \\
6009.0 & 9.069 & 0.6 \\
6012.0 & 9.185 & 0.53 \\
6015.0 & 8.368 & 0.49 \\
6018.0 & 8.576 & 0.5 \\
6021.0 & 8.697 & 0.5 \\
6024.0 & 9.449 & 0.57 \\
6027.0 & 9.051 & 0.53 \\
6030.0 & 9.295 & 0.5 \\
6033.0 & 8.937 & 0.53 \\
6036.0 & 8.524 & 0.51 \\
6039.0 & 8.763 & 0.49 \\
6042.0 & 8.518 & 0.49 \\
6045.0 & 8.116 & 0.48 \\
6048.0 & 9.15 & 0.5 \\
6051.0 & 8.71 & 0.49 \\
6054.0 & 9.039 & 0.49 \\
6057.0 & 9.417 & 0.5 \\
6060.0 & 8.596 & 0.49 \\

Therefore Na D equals 1.43 angstrom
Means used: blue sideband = 8.77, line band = 8.47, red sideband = 9.02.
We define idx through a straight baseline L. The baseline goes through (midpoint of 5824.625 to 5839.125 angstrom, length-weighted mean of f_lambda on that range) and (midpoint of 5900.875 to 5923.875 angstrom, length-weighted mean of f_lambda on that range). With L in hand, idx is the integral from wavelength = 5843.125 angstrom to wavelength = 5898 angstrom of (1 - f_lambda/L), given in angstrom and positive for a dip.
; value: 2.86 angstrom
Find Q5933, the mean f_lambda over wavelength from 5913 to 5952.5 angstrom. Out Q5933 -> 8.92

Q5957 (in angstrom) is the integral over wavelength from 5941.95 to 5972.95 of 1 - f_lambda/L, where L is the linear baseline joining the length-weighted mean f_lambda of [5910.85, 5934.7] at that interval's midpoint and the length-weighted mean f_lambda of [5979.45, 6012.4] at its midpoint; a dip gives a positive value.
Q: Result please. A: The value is 0.76 angstrom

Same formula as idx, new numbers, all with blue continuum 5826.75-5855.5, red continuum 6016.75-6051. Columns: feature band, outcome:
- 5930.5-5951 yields 0.08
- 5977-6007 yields -0.81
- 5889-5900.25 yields 0.69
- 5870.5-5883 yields 0.16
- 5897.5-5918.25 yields 0.51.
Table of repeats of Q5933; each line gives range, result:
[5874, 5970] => 8.75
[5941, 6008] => 8.93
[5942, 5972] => 8.81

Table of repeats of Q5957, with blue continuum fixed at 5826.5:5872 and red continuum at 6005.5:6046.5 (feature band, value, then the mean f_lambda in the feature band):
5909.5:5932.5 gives -0.4 angstrom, 8.96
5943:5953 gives 0.0 angstrom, 8.81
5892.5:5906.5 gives 0.4 angstrom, 8.55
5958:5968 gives 0.1 angstrom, 8.69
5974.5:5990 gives -0.2 angstrom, 8.89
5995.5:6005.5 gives -0.4 angstrom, 9.19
